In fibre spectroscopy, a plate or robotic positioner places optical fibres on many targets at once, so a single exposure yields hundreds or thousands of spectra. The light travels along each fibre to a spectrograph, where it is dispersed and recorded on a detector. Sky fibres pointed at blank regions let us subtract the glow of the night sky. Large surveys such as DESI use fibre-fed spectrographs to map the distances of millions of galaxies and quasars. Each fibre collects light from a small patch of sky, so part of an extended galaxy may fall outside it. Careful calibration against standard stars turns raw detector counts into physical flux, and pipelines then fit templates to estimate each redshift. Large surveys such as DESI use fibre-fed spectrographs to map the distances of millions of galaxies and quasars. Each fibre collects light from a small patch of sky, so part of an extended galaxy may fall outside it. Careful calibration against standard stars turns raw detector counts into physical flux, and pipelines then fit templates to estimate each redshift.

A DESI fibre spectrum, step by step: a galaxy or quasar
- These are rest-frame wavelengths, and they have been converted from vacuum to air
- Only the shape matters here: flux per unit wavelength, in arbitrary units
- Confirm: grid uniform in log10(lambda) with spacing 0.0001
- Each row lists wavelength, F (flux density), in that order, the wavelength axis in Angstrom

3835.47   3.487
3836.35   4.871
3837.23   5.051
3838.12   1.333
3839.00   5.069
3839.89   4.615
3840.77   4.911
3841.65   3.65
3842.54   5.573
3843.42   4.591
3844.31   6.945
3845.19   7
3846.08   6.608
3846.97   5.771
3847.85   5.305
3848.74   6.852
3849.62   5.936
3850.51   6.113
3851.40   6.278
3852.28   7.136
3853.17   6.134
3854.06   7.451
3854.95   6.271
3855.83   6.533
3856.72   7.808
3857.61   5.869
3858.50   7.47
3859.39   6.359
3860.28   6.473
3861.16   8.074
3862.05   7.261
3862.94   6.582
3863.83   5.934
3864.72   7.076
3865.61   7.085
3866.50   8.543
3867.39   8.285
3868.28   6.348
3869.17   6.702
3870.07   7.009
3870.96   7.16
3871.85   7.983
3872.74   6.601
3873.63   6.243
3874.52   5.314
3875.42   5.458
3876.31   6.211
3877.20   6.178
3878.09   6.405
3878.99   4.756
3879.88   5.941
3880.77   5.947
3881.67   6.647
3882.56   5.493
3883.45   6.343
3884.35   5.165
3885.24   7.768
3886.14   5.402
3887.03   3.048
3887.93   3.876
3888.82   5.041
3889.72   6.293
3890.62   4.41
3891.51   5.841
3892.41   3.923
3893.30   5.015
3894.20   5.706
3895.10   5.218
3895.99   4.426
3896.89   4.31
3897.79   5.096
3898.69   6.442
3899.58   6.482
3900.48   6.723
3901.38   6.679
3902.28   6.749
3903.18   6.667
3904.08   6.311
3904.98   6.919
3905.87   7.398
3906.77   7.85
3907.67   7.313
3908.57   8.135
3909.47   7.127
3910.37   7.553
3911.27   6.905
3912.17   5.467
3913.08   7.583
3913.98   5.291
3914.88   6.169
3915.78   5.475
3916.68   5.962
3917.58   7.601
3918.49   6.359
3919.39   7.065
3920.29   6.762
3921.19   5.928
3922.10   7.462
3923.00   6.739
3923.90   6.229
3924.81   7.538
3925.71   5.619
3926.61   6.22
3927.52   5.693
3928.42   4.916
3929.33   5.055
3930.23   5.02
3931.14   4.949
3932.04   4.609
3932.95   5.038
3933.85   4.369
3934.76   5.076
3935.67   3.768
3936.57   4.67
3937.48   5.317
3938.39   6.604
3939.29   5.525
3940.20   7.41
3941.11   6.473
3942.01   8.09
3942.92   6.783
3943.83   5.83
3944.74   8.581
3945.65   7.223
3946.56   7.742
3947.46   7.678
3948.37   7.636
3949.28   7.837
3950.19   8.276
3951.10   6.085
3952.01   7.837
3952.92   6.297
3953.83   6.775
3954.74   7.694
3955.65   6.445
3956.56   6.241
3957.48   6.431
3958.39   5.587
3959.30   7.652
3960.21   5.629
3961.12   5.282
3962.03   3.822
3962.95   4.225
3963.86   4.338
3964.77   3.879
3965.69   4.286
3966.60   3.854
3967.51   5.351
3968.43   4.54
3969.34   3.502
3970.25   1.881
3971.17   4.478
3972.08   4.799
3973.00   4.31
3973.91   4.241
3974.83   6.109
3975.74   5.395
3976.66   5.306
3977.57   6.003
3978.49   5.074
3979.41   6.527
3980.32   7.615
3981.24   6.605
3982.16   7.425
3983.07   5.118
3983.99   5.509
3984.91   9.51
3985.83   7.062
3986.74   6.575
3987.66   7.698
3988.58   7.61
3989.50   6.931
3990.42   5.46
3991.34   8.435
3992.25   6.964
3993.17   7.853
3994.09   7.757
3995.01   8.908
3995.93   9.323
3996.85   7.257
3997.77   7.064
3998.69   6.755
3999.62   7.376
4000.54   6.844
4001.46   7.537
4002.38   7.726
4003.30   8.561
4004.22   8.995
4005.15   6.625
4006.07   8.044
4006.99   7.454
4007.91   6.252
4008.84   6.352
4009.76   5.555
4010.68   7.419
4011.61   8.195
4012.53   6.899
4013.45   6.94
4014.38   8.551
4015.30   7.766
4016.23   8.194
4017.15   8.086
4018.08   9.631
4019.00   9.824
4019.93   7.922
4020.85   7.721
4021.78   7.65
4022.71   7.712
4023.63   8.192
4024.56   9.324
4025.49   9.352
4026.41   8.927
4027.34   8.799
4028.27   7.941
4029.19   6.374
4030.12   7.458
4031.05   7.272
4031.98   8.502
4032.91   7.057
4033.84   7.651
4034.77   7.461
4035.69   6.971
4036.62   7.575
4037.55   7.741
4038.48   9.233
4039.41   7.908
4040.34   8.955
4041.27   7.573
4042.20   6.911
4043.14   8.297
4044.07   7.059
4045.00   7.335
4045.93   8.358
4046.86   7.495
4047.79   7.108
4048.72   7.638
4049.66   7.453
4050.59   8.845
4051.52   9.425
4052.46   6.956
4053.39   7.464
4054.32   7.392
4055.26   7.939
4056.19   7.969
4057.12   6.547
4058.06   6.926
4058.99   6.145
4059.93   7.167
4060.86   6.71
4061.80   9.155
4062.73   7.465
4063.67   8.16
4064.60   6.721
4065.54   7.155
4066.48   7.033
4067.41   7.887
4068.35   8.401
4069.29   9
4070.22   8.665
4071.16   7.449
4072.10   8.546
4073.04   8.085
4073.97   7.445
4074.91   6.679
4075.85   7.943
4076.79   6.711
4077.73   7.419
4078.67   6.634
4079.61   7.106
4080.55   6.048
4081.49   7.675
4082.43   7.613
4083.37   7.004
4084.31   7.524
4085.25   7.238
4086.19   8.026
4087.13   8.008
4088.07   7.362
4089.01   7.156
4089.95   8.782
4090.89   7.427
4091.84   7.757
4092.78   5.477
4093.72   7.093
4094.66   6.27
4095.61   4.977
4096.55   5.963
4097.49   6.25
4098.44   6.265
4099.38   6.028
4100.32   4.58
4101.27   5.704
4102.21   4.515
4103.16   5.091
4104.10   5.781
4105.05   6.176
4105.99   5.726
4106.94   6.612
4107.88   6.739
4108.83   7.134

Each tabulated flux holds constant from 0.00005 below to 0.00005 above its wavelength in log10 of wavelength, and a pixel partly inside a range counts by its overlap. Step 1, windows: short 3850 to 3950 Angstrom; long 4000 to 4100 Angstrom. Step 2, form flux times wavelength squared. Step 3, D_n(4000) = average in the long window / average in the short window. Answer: 1.29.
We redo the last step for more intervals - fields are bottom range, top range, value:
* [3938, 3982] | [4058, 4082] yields 1.33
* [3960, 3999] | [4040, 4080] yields 1.33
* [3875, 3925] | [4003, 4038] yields 1.36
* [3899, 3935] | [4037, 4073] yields 1.31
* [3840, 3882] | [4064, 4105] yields 1.21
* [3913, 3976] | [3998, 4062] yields 1.37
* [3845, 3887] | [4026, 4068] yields 1.29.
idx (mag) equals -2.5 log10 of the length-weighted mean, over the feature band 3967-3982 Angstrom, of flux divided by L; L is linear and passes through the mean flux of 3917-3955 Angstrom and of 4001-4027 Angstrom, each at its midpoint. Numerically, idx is 0.36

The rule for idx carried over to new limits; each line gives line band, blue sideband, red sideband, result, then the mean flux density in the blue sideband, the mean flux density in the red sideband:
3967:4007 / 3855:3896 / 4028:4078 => 0.08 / 6.18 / 7.64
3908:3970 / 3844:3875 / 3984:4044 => 0.19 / 6.76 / 7.74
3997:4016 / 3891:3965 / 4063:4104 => -0.11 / 6.21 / 7.03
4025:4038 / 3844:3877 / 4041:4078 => -0.04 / 6.7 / 7.62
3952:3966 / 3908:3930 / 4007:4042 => 0.21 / 6.44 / 7.85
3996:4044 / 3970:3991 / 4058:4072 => -0.15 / 6.02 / 7.65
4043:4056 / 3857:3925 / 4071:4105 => -0.16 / 6.33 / 6.81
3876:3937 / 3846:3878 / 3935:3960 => 0.14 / 6.68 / 6.73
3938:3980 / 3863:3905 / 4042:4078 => 0.13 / 6.02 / 7.62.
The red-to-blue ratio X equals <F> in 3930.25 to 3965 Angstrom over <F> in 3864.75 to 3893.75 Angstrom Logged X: 1.02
